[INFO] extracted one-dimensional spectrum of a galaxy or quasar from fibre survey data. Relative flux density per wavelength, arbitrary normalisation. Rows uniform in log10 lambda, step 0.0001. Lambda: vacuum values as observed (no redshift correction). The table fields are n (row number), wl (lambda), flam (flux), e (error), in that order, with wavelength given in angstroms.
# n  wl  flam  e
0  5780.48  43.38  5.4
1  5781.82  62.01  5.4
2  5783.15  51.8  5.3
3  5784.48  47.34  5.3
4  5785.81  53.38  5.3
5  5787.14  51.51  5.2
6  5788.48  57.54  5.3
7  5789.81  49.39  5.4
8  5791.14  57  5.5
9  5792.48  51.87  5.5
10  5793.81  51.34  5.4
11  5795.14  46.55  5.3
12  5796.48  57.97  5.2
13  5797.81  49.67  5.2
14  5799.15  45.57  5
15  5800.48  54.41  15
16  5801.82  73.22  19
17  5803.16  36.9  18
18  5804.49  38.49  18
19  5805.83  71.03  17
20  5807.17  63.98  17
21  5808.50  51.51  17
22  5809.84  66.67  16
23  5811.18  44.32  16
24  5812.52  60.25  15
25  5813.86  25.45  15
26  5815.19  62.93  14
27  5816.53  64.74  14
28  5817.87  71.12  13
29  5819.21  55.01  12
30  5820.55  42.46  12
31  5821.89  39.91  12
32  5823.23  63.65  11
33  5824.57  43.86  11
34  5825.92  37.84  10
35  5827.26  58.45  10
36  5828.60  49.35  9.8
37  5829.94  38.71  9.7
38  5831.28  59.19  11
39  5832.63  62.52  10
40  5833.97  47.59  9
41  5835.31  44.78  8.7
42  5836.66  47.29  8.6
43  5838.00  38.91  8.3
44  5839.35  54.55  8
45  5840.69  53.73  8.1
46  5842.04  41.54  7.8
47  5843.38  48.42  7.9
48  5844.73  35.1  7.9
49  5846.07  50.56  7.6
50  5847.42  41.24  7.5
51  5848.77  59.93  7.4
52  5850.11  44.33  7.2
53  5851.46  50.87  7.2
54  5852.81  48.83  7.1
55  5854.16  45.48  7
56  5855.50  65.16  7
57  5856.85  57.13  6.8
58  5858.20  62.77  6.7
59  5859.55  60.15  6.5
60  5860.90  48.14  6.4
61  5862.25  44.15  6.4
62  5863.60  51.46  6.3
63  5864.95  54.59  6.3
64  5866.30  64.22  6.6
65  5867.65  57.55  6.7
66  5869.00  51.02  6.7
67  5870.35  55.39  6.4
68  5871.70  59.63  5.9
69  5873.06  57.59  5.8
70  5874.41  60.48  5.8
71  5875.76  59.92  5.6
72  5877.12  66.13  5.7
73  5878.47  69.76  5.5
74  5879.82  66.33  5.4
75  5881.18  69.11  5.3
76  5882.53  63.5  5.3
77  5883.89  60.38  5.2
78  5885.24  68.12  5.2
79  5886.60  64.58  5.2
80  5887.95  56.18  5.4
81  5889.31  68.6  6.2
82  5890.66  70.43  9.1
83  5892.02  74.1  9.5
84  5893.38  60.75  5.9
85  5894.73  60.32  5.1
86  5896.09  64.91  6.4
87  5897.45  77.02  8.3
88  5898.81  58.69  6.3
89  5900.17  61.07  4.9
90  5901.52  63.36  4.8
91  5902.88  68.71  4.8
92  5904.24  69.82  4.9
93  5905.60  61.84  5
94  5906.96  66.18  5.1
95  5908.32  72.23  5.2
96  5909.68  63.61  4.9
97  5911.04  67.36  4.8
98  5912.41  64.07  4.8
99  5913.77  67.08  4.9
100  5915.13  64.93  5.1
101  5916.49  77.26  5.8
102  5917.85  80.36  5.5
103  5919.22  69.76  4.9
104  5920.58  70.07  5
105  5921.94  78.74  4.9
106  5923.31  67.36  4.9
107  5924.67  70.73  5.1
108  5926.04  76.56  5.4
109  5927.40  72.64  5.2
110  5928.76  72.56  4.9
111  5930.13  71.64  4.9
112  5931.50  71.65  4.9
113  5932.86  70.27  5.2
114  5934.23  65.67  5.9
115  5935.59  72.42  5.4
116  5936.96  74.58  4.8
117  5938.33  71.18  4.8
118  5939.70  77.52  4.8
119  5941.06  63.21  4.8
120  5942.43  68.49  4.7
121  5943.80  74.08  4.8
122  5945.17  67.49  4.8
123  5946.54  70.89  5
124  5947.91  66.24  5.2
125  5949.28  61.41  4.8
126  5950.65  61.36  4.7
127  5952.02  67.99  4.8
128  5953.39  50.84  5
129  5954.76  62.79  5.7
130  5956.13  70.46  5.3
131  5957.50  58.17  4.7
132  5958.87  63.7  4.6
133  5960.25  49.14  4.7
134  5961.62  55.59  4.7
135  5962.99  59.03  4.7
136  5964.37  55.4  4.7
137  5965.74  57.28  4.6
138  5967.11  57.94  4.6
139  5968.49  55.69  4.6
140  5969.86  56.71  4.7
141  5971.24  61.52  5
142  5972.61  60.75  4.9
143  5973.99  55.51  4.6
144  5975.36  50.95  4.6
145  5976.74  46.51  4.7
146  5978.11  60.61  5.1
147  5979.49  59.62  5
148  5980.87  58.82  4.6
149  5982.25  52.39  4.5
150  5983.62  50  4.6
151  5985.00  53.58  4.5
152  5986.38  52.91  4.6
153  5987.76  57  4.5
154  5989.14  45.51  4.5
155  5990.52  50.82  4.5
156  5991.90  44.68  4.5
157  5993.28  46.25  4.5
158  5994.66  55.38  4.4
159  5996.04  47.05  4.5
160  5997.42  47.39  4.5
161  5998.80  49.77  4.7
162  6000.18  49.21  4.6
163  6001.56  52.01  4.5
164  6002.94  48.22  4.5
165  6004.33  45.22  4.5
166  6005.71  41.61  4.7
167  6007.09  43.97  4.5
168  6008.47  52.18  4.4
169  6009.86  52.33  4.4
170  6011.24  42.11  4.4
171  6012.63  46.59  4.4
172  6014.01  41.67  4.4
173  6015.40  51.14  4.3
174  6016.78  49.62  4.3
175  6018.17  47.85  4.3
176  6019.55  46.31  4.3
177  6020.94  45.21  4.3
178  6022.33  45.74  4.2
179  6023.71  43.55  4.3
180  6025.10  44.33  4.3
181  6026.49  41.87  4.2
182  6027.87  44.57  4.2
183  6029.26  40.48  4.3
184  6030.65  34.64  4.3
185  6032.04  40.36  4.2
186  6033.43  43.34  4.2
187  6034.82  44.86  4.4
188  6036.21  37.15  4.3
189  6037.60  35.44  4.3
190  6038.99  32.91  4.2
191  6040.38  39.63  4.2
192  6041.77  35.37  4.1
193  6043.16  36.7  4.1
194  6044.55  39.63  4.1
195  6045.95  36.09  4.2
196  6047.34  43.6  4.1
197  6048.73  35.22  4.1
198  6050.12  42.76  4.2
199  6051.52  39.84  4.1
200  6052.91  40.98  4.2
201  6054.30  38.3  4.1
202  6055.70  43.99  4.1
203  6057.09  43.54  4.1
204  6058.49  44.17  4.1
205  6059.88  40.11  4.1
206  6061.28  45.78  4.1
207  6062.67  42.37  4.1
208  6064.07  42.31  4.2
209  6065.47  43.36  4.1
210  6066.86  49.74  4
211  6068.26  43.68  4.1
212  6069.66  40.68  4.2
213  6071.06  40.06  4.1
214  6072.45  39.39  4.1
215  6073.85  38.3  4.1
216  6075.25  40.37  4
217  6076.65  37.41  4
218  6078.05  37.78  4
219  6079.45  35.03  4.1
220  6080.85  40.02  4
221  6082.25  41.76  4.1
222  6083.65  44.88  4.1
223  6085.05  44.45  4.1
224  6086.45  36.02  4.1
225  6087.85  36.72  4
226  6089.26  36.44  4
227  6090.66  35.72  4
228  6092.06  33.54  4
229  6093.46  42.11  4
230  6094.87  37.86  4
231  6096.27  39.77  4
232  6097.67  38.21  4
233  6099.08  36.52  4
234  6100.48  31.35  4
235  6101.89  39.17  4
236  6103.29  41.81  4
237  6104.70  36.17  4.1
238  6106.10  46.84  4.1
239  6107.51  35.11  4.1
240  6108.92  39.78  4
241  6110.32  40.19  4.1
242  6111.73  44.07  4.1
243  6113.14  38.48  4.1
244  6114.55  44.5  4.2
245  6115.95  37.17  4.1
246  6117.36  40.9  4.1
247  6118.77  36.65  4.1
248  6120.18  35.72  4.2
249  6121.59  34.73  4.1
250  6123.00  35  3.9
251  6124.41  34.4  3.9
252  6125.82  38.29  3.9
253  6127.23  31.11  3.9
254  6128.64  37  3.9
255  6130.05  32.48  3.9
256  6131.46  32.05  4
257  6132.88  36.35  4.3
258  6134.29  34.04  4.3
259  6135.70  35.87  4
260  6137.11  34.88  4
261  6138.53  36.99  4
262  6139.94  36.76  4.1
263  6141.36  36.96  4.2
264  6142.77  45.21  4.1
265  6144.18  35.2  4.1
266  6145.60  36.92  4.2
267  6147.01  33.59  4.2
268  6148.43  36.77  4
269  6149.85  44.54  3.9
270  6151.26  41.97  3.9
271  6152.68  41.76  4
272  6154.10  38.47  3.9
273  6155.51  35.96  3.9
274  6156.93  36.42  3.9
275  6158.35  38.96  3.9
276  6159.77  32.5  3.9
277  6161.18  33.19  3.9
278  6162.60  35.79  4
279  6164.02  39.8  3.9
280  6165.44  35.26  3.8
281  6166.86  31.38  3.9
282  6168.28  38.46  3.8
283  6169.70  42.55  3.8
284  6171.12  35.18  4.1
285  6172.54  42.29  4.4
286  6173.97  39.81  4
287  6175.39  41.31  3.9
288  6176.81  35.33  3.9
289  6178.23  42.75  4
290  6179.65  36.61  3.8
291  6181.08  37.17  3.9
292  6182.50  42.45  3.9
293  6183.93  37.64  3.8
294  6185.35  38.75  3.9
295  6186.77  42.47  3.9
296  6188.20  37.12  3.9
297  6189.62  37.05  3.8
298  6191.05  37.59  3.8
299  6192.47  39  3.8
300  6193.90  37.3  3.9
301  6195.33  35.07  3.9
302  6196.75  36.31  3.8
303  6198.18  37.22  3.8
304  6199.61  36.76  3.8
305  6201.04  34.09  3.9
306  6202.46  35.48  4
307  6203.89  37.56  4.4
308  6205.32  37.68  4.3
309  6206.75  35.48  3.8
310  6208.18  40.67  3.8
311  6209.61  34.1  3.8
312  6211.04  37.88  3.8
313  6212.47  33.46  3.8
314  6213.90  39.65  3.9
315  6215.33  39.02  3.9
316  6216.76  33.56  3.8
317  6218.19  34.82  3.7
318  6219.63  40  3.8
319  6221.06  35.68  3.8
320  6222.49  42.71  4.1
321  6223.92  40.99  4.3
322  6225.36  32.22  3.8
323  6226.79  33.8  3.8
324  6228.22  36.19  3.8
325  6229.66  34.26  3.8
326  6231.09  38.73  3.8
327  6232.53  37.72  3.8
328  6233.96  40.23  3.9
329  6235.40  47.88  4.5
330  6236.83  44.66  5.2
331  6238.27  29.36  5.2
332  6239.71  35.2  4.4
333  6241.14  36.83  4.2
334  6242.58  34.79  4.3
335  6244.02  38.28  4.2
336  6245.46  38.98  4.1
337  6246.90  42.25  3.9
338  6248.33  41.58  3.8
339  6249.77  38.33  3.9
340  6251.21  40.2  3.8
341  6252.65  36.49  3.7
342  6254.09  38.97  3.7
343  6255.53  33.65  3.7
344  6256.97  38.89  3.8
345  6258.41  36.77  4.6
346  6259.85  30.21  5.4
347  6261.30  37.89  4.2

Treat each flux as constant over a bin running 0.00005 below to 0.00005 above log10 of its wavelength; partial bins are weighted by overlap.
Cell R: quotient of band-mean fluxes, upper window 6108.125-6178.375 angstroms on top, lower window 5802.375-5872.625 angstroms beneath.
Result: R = 0.72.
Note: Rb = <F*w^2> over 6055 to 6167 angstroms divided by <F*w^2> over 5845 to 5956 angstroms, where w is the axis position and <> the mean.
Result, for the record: 0.65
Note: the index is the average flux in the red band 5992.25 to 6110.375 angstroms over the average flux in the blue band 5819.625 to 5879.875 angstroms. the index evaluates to 0.8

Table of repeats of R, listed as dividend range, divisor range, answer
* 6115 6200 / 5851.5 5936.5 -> 0.58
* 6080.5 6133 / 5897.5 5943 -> 0.55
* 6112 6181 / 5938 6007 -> 0.66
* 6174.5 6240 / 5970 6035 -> 0.77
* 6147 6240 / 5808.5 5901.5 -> 0.68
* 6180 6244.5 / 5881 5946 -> 0.55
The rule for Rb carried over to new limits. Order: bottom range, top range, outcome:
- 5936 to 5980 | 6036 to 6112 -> 0.67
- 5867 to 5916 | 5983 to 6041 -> 0.74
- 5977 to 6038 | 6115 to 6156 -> 0.81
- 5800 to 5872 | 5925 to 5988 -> 1.25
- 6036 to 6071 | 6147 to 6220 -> 0.97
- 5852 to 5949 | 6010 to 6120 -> 0.66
